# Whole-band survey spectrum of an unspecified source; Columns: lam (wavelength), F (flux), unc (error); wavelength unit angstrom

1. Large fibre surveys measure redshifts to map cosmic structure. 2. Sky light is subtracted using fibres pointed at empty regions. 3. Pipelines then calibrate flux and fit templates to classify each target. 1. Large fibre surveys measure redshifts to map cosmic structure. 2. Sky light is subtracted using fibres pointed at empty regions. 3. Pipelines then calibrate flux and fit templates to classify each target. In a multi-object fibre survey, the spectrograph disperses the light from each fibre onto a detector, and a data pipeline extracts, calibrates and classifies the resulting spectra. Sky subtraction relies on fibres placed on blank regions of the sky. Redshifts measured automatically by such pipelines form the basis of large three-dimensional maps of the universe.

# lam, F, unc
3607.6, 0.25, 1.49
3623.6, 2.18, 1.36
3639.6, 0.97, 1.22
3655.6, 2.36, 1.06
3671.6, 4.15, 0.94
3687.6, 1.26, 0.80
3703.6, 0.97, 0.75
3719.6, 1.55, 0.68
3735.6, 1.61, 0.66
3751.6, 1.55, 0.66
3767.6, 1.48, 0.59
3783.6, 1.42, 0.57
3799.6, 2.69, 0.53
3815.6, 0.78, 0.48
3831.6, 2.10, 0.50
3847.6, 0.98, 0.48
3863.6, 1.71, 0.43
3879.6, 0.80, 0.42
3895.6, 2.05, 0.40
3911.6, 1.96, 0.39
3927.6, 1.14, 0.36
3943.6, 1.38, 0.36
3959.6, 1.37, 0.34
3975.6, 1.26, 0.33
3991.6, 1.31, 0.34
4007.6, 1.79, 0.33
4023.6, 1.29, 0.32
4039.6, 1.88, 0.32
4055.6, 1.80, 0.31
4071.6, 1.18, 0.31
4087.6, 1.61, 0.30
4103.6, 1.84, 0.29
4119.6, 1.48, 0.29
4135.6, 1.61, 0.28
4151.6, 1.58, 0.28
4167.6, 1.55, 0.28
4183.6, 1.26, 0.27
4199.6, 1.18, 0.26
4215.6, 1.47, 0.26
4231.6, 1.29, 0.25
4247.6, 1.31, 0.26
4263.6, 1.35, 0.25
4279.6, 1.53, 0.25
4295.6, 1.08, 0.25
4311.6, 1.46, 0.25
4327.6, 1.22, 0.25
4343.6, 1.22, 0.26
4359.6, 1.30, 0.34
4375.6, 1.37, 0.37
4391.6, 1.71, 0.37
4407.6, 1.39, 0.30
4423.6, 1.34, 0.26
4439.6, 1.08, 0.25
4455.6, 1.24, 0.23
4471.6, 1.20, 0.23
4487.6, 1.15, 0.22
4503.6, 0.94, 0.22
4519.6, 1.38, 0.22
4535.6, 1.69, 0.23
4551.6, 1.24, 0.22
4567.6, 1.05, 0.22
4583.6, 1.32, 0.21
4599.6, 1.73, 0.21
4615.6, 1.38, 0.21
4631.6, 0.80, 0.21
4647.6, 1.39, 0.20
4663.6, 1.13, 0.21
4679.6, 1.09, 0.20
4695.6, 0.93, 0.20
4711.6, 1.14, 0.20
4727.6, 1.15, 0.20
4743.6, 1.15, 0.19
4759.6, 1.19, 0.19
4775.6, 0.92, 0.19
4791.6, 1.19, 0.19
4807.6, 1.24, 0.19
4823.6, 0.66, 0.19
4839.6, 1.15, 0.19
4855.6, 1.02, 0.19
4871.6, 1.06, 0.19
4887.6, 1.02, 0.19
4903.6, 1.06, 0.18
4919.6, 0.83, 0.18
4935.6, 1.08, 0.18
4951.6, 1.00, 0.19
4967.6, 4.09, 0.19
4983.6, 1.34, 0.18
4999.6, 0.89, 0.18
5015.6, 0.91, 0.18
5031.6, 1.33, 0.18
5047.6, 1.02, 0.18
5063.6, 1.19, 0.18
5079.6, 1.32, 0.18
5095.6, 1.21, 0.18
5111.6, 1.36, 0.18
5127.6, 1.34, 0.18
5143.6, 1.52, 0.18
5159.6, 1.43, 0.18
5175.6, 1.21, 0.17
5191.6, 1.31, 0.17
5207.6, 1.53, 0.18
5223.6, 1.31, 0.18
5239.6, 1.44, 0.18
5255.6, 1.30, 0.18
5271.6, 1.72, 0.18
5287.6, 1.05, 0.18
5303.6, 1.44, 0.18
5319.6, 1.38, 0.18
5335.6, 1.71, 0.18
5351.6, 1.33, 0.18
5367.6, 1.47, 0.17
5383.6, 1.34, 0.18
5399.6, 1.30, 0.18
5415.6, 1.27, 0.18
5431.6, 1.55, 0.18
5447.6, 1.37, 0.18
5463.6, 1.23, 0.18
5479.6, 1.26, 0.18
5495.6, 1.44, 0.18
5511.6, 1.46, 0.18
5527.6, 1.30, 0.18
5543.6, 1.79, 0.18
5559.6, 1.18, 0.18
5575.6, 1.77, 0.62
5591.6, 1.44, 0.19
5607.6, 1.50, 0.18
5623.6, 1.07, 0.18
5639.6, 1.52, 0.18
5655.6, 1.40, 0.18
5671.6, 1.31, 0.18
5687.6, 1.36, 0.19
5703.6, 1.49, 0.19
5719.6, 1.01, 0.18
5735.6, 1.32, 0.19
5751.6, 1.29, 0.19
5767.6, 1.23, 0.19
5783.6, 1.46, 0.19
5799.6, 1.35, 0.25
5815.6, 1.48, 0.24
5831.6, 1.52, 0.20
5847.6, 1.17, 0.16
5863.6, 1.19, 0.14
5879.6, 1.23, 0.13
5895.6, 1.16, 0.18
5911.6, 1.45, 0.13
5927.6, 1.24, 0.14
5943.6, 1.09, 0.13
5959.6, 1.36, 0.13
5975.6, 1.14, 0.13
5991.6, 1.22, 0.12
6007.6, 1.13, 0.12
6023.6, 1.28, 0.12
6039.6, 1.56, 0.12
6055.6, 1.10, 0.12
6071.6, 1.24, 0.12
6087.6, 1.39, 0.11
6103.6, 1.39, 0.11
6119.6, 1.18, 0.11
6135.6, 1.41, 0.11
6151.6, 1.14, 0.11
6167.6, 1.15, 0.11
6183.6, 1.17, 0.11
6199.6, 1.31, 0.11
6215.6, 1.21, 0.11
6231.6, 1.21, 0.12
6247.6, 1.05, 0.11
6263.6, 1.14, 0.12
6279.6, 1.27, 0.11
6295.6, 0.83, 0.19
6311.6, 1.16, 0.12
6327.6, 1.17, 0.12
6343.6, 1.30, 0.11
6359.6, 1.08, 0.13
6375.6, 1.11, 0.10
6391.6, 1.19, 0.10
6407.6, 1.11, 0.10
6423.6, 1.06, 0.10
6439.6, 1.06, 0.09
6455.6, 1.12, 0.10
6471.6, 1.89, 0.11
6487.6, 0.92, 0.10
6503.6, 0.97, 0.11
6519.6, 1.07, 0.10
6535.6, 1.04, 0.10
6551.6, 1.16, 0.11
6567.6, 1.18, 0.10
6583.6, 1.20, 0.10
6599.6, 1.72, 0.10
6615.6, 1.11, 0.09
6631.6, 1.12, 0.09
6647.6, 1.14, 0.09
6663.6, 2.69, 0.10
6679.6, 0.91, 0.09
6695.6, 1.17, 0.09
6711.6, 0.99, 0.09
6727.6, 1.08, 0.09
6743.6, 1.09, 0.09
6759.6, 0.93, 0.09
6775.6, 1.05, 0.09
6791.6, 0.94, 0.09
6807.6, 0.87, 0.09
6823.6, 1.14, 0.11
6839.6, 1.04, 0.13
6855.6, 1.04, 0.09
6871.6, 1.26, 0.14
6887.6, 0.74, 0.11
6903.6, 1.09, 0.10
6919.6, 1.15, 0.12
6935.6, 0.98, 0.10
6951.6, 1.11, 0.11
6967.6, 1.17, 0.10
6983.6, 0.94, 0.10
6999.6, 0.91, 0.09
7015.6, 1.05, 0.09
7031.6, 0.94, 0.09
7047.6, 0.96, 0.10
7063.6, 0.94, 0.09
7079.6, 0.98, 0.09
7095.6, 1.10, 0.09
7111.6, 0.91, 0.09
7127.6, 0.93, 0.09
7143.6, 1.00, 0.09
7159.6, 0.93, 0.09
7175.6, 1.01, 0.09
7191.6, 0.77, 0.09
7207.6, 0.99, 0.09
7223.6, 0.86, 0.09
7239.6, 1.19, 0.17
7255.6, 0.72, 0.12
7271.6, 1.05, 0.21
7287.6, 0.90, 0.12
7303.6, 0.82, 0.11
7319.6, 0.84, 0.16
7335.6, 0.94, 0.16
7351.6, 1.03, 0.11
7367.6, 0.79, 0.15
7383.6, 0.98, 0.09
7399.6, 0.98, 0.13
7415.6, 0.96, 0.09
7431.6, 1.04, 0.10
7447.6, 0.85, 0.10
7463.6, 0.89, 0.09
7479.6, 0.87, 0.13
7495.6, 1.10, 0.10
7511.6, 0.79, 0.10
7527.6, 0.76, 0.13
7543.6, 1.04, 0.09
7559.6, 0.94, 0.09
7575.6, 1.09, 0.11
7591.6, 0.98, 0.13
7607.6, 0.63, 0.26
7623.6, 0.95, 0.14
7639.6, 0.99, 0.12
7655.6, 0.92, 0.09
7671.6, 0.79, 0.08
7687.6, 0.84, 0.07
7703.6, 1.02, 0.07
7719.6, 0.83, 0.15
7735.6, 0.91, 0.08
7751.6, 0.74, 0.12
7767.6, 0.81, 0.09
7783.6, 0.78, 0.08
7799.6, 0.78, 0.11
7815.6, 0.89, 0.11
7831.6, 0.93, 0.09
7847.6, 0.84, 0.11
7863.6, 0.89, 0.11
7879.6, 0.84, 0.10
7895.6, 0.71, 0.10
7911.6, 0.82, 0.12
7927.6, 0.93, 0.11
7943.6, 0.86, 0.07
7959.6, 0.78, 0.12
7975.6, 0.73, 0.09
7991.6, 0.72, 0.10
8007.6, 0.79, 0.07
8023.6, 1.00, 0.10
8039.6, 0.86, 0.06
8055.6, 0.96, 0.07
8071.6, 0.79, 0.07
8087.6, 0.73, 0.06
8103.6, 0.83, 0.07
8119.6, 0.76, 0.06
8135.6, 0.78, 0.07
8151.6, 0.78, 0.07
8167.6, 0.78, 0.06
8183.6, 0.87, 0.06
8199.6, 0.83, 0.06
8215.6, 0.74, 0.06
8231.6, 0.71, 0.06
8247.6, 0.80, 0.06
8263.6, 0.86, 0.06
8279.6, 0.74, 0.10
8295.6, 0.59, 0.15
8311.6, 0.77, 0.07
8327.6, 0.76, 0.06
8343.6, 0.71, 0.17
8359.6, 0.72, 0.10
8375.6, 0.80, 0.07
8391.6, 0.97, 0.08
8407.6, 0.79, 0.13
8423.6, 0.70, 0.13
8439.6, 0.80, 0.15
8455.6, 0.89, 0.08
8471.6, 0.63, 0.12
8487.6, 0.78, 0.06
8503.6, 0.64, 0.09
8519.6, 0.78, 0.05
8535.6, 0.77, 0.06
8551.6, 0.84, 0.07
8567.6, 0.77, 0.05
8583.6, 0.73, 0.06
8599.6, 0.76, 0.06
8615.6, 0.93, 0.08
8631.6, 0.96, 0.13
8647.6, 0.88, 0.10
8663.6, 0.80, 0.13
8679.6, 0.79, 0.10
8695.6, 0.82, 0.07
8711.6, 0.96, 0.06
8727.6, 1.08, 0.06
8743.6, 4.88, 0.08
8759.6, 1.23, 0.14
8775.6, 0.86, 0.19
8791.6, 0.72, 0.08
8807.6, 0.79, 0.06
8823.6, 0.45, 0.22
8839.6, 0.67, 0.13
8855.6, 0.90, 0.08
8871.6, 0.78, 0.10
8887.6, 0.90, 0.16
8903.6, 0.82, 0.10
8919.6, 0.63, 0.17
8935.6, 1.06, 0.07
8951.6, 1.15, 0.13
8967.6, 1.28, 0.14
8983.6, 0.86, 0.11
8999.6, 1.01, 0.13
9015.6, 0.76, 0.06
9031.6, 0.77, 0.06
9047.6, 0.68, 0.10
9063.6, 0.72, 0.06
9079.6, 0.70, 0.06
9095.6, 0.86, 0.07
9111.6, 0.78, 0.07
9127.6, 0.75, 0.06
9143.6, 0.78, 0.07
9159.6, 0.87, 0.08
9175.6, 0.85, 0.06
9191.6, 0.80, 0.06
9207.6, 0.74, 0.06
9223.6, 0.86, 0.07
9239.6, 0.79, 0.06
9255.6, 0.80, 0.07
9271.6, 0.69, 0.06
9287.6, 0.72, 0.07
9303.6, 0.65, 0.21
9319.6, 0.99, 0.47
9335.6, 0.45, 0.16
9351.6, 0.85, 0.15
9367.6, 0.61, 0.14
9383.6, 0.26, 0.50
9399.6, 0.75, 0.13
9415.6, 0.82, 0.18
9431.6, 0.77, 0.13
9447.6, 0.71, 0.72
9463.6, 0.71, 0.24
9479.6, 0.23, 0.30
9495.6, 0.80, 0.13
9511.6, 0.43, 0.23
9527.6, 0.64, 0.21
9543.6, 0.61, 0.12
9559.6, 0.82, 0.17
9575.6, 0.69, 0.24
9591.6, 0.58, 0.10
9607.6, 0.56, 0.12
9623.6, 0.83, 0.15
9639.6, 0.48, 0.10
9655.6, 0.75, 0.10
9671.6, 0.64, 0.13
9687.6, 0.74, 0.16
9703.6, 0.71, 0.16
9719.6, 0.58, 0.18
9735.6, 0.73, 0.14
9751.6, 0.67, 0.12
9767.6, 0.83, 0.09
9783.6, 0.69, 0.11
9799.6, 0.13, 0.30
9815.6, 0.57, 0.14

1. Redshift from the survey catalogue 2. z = 0.331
